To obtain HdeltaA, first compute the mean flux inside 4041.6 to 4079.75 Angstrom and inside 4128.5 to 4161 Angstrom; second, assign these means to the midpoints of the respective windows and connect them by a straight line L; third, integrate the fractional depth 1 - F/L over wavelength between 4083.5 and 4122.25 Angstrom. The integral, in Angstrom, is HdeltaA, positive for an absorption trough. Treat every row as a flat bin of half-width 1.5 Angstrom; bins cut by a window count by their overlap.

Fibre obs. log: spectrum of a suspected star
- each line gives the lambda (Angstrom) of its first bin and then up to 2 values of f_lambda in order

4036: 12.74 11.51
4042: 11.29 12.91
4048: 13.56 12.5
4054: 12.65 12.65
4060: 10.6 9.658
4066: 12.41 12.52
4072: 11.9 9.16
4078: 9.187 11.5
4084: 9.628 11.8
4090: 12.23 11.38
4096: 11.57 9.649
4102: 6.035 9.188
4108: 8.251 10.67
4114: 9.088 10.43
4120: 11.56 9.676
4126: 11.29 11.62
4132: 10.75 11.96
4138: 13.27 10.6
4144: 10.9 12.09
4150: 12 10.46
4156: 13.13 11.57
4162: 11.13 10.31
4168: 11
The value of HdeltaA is 5.07 Angstrom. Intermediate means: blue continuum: 11.6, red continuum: 11.7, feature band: 10.1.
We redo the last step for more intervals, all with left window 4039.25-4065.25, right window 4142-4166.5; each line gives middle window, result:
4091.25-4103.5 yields 2.1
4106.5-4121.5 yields 2.1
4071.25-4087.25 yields 2.0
